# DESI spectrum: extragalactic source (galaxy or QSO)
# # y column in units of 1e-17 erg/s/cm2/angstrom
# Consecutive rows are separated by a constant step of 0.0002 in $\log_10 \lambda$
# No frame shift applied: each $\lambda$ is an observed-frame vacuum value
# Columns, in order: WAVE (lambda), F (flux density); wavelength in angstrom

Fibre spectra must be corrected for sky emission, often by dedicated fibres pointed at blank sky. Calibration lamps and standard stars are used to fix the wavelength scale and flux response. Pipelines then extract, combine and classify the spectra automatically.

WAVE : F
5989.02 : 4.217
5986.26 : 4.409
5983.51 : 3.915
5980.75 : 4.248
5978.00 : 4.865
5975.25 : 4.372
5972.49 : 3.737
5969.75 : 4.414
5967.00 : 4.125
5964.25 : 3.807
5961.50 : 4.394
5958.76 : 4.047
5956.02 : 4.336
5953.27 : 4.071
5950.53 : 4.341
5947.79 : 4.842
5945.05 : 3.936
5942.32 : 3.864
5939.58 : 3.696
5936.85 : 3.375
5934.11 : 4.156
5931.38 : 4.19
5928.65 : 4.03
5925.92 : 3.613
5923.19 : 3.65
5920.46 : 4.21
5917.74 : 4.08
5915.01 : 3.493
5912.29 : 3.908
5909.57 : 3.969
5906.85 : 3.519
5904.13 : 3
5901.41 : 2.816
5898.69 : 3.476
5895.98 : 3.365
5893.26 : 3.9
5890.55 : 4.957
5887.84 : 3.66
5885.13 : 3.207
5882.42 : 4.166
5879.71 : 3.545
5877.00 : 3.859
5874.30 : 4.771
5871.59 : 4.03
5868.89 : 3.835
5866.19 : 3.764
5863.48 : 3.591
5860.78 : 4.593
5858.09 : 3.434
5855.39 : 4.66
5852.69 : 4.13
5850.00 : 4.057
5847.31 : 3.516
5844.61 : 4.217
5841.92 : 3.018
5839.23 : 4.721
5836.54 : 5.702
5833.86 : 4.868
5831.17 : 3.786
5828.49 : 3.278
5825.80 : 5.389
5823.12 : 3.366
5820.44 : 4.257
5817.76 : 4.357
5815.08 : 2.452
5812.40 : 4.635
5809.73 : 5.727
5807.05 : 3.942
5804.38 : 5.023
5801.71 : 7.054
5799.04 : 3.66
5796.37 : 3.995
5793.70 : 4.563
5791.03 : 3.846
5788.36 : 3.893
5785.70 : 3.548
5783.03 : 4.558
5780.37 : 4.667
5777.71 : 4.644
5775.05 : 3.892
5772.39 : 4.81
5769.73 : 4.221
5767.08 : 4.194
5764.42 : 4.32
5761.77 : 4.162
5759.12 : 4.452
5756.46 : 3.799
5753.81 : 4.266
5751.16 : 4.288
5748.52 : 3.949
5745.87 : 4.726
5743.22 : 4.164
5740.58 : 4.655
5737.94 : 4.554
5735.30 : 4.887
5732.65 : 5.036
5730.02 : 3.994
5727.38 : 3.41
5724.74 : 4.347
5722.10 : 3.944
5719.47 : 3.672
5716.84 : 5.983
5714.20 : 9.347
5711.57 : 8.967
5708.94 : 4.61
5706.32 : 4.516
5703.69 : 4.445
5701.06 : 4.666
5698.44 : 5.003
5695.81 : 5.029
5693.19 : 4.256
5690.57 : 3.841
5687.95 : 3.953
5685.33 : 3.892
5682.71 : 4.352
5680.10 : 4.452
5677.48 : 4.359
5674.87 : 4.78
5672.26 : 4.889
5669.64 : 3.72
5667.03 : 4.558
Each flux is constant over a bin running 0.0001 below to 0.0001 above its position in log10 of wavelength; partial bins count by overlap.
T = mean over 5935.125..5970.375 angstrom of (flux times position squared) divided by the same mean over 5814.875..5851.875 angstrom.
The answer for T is 1.03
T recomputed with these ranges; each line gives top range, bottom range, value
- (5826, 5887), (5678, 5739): 0.88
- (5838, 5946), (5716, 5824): 0.93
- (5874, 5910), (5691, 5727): 0.76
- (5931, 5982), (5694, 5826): 0.97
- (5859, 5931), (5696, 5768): 0.85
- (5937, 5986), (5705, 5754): 0.92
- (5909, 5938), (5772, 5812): 0.90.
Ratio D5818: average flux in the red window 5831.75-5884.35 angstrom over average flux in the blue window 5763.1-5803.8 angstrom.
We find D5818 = 0.93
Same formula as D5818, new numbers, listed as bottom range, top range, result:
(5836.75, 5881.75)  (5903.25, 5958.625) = 0.97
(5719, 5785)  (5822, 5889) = 0.94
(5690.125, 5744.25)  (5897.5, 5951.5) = 0.77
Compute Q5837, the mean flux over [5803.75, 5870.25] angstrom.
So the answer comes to 4.16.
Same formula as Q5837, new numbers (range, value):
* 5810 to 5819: 4.04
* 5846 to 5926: 3.83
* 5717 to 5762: 4.3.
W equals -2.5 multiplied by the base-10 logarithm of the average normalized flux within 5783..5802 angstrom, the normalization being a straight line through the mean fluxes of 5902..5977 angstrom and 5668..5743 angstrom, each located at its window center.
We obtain 0.06 mag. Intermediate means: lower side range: 4.76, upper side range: 3.96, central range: 4.23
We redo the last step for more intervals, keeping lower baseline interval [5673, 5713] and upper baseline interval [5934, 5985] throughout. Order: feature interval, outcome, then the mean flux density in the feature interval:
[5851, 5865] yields 0.08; 4.08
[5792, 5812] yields -0.08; 4.82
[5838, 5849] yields 0.14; 3.86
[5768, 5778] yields 0.05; 4.36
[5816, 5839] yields 0.02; 4.36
